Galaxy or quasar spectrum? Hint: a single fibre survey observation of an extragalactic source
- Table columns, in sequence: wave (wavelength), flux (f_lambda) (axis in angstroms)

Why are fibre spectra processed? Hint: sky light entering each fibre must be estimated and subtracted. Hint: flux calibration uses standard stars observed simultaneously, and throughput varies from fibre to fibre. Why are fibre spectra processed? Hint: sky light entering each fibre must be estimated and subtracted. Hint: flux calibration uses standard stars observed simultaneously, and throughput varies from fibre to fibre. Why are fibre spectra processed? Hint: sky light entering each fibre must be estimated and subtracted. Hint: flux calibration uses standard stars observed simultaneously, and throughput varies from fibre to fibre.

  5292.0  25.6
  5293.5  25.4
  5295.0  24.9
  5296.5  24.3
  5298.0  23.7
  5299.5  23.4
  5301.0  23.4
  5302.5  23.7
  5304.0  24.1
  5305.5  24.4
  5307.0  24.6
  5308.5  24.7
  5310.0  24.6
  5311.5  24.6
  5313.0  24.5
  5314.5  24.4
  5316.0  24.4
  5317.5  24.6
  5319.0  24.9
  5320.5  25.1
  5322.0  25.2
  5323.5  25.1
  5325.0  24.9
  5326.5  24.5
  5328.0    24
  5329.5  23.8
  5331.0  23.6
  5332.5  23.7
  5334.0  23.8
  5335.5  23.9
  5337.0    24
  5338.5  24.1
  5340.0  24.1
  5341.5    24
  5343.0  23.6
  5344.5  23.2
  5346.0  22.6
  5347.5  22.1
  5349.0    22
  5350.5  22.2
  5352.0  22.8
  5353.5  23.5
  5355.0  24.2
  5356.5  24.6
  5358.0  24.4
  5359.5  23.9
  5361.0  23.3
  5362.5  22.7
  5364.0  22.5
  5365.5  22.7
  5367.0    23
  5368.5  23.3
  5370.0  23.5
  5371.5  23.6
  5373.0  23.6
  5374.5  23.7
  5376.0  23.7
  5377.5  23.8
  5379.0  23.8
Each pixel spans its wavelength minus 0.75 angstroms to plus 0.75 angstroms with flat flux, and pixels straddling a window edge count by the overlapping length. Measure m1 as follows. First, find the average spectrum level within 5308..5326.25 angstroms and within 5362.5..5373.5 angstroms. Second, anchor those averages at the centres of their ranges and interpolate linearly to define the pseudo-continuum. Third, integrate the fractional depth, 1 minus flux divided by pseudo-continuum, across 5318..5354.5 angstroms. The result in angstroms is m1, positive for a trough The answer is 0.5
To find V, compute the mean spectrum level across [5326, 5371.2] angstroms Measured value 23.4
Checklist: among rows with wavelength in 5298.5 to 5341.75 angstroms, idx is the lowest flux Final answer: 23.4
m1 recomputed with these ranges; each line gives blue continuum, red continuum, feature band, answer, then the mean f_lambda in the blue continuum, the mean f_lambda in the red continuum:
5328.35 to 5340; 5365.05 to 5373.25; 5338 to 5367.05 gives 0.4 angstroms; 23.9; 23.3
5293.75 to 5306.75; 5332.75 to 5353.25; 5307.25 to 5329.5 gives -0.9 angstroms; 24.1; 23.3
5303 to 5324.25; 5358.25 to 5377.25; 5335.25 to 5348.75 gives 0.3 angstroms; 24.6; 23.3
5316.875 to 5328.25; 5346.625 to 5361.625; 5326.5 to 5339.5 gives 0.2 angstroms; 24.8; 23.3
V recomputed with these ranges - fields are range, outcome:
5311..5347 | 24.2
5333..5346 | 23.8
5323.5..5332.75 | 24.2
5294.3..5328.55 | 24.4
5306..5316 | 24.6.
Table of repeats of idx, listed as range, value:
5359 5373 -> 22.5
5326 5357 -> 22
